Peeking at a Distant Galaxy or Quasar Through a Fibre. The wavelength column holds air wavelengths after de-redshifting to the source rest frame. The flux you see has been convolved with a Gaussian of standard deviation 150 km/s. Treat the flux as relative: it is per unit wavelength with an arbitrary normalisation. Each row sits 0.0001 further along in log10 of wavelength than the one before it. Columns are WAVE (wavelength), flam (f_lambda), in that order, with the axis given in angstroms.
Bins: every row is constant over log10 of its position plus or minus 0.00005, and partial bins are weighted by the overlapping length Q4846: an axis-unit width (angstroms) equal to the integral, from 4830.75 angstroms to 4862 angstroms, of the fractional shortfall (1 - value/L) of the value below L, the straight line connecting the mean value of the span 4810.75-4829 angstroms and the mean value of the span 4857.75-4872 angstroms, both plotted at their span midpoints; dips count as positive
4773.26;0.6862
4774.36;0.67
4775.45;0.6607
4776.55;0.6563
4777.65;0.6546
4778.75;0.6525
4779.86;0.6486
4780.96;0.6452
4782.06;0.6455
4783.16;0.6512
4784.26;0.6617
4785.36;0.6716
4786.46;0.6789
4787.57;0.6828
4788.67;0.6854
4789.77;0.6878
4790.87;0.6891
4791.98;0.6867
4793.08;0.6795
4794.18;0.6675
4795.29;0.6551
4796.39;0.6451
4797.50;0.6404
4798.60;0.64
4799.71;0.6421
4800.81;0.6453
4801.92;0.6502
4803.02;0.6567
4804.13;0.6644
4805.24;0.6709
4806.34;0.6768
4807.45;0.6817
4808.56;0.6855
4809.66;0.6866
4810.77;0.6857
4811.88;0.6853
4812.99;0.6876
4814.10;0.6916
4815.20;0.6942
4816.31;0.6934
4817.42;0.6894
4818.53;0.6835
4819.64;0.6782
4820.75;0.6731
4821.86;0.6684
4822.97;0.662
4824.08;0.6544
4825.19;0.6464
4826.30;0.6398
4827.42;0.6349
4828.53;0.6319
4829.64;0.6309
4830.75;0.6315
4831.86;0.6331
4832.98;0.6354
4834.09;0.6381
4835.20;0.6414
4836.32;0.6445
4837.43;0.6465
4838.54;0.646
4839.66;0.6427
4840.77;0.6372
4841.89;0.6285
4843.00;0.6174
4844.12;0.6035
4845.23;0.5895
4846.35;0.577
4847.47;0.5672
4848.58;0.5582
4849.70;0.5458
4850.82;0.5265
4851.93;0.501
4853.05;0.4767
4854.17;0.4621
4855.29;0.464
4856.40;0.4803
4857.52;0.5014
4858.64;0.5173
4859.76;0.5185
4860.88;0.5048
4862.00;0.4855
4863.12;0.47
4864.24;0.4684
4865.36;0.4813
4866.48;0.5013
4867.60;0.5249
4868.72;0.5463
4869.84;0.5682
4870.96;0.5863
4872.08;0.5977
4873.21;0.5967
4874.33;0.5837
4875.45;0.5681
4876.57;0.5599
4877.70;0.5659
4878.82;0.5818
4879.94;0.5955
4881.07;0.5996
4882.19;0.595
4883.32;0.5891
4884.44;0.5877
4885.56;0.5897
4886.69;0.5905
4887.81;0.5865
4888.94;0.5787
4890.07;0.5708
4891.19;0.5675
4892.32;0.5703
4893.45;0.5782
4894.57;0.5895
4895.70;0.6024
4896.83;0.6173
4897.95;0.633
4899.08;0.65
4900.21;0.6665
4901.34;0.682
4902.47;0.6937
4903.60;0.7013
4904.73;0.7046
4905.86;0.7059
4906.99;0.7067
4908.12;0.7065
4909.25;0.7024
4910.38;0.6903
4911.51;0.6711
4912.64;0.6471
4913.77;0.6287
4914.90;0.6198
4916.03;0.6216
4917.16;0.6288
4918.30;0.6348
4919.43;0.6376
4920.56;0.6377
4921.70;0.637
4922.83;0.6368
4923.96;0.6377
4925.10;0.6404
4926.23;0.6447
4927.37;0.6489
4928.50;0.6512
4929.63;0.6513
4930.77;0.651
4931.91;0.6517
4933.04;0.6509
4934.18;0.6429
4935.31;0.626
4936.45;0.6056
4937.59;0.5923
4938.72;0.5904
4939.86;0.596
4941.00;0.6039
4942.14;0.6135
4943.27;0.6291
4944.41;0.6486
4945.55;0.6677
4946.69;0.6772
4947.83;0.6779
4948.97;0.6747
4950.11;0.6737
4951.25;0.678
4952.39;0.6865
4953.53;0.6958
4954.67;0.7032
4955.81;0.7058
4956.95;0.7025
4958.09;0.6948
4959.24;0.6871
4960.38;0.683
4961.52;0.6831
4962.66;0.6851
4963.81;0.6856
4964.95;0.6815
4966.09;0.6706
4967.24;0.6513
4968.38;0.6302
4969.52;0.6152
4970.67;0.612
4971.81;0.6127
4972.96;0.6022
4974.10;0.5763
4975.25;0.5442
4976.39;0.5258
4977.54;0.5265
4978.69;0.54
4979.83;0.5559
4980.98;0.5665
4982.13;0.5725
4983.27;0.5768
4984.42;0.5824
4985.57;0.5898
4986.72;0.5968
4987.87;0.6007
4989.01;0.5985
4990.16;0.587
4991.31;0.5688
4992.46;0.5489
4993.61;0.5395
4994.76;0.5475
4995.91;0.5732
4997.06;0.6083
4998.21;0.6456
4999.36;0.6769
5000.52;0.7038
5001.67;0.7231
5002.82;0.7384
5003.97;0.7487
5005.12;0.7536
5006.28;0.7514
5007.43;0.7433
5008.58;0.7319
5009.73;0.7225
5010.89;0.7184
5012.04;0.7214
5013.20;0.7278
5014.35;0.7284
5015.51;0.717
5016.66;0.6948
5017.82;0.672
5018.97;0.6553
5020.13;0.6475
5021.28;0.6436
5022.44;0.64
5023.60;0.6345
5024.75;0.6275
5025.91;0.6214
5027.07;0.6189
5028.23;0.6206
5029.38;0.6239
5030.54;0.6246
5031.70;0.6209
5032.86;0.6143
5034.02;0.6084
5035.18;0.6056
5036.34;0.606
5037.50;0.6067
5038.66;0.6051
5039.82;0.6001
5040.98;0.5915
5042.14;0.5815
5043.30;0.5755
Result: 0.6 angstroms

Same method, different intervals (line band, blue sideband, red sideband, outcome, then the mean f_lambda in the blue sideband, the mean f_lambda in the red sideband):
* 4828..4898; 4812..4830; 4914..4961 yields 9.5 angstroms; 0.667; 0.65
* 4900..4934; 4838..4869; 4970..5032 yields -4.7 angstroms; 0.537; 0.634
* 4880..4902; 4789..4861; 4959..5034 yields 1.0 angstroms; 0.627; 0.639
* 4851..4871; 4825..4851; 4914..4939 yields 3.9 angstroms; 0.617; 0.634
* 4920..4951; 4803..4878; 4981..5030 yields -0.5 angstroms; 0.601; 0.65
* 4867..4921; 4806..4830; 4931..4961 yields 3.6 angstroms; 0.671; 0.656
